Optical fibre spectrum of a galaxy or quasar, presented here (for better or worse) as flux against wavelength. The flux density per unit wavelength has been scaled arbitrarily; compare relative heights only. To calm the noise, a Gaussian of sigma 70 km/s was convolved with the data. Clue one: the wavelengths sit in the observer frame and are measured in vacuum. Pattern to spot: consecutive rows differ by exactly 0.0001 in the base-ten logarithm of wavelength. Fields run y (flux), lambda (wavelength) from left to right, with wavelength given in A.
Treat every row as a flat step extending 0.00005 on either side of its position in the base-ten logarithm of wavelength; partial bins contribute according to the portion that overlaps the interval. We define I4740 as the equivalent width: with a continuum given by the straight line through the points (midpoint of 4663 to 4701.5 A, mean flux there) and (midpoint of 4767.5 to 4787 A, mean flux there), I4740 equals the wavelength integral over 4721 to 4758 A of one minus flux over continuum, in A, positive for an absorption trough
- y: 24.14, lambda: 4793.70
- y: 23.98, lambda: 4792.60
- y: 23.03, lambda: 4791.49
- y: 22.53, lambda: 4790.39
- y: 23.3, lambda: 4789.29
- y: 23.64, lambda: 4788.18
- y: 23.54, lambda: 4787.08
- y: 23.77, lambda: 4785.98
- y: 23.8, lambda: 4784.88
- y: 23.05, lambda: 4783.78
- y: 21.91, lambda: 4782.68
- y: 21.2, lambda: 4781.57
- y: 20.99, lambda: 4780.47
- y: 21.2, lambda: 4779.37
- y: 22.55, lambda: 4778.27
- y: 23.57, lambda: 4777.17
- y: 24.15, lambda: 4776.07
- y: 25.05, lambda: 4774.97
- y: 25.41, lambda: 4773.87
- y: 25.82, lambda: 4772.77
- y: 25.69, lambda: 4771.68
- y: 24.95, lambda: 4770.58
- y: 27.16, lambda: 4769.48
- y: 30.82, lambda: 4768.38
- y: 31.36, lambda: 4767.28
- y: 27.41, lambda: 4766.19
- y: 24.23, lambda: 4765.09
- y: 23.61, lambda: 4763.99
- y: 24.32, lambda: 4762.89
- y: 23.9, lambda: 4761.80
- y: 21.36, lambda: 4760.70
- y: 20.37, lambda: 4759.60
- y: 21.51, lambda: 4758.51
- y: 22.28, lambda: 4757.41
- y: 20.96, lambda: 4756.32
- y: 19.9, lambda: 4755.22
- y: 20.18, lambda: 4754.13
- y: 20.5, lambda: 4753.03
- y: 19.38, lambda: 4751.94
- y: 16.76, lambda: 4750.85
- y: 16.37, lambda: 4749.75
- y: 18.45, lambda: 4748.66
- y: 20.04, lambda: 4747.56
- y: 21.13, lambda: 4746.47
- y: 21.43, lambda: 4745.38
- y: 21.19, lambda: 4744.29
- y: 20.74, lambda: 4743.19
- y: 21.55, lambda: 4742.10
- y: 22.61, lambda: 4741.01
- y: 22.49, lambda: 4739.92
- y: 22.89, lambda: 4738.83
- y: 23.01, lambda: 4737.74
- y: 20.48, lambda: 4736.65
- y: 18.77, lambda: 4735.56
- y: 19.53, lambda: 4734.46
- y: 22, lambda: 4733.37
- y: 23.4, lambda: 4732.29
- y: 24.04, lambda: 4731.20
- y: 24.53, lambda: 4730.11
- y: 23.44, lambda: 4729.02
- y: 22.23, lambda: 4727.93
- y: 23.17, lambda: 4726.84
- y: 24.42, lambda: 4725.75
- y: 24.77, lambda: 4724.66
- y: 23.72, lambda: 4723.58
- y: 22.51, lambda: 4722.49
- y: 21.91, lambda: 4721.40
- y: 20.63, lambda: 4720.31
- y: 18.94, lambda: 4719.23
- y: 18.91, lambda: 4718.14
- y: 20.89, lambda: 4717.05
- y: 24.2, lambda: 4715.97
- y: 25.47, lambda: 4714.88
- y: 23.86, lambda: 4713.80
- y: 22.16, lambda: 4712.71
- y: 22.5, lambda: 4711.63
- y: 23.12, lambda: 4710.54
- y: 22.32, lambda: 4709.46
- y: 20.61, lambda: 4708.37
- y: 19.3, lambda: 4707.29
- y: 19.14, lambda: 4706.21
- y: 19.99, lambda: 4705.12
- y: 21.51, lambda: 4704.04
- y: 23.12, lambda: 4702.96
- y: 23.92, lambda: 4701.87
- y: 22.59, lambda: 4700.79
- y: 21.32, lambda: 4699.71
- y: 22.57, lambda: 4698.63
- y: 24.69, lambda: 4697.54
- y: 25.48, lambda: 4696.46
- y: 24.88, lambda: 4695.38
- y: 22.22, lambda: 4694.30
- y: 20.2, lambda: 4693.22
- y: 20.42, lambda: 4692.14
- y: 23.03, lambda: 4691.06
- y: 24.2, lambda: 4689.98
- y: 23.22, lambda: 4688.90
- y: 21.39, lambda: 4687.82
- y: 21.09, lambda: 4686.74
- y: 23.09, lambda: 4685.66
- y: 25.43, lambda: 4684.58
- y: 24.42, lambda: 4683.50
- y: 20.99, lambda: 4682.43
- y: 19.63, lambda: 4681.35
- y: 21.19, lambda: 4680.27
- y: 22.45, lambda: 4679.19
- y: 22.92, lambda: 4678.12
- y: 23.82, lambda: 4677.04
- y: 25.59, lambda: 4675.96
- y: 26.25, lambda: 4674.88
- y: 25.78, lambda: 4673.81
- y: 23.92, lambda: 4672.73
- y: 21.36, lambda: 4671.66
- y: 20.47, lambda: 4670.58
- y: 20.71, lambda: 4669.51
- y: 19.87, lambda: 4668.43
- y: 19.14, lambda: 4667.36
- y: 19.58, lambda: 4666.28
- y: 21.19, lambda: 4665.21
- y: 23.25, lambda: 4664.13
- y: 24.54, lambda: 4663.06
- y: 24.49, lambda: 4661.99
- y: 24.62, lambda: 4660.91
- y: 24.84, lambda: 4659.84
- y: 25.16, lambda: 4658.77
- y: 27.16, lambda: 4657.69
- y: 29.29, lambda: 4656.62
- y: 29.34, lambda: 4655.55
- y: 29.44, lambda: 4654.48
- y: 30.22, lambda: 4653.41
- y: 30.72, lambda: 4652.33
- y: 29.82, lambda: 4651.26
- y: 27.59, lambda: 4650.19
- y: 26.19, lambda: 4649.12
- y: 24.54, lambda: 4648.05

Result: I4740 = 3.3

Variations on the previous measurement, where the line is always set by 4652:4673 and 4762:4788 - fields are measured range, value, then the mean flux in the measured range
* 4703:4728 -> 2.5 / 22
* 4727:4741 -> 1.3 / 22.3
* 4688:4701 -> 0.8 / 22.9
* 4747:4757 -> 2.2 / 19.2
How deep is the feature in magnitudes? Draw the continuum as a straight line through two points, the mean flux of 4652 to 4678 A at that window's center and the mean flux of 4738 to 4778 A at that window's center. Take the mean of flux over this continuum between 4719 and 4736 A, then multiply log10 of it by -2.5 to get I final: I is 0.04 mag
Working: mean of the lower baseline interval 24.5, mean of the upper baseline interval 22.8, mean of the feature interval 22.5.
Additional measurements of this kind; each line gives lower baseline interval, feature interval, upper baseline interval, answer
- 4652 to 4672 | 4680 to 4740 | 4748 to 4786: 0.068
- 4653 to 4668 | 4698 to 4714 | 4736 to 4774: 0.097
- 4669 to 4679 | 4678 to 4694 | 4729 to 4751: 0.037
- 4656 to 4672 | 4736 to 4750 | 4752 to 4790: 0.118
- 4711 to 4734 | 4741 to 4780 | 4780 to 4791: 0.002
